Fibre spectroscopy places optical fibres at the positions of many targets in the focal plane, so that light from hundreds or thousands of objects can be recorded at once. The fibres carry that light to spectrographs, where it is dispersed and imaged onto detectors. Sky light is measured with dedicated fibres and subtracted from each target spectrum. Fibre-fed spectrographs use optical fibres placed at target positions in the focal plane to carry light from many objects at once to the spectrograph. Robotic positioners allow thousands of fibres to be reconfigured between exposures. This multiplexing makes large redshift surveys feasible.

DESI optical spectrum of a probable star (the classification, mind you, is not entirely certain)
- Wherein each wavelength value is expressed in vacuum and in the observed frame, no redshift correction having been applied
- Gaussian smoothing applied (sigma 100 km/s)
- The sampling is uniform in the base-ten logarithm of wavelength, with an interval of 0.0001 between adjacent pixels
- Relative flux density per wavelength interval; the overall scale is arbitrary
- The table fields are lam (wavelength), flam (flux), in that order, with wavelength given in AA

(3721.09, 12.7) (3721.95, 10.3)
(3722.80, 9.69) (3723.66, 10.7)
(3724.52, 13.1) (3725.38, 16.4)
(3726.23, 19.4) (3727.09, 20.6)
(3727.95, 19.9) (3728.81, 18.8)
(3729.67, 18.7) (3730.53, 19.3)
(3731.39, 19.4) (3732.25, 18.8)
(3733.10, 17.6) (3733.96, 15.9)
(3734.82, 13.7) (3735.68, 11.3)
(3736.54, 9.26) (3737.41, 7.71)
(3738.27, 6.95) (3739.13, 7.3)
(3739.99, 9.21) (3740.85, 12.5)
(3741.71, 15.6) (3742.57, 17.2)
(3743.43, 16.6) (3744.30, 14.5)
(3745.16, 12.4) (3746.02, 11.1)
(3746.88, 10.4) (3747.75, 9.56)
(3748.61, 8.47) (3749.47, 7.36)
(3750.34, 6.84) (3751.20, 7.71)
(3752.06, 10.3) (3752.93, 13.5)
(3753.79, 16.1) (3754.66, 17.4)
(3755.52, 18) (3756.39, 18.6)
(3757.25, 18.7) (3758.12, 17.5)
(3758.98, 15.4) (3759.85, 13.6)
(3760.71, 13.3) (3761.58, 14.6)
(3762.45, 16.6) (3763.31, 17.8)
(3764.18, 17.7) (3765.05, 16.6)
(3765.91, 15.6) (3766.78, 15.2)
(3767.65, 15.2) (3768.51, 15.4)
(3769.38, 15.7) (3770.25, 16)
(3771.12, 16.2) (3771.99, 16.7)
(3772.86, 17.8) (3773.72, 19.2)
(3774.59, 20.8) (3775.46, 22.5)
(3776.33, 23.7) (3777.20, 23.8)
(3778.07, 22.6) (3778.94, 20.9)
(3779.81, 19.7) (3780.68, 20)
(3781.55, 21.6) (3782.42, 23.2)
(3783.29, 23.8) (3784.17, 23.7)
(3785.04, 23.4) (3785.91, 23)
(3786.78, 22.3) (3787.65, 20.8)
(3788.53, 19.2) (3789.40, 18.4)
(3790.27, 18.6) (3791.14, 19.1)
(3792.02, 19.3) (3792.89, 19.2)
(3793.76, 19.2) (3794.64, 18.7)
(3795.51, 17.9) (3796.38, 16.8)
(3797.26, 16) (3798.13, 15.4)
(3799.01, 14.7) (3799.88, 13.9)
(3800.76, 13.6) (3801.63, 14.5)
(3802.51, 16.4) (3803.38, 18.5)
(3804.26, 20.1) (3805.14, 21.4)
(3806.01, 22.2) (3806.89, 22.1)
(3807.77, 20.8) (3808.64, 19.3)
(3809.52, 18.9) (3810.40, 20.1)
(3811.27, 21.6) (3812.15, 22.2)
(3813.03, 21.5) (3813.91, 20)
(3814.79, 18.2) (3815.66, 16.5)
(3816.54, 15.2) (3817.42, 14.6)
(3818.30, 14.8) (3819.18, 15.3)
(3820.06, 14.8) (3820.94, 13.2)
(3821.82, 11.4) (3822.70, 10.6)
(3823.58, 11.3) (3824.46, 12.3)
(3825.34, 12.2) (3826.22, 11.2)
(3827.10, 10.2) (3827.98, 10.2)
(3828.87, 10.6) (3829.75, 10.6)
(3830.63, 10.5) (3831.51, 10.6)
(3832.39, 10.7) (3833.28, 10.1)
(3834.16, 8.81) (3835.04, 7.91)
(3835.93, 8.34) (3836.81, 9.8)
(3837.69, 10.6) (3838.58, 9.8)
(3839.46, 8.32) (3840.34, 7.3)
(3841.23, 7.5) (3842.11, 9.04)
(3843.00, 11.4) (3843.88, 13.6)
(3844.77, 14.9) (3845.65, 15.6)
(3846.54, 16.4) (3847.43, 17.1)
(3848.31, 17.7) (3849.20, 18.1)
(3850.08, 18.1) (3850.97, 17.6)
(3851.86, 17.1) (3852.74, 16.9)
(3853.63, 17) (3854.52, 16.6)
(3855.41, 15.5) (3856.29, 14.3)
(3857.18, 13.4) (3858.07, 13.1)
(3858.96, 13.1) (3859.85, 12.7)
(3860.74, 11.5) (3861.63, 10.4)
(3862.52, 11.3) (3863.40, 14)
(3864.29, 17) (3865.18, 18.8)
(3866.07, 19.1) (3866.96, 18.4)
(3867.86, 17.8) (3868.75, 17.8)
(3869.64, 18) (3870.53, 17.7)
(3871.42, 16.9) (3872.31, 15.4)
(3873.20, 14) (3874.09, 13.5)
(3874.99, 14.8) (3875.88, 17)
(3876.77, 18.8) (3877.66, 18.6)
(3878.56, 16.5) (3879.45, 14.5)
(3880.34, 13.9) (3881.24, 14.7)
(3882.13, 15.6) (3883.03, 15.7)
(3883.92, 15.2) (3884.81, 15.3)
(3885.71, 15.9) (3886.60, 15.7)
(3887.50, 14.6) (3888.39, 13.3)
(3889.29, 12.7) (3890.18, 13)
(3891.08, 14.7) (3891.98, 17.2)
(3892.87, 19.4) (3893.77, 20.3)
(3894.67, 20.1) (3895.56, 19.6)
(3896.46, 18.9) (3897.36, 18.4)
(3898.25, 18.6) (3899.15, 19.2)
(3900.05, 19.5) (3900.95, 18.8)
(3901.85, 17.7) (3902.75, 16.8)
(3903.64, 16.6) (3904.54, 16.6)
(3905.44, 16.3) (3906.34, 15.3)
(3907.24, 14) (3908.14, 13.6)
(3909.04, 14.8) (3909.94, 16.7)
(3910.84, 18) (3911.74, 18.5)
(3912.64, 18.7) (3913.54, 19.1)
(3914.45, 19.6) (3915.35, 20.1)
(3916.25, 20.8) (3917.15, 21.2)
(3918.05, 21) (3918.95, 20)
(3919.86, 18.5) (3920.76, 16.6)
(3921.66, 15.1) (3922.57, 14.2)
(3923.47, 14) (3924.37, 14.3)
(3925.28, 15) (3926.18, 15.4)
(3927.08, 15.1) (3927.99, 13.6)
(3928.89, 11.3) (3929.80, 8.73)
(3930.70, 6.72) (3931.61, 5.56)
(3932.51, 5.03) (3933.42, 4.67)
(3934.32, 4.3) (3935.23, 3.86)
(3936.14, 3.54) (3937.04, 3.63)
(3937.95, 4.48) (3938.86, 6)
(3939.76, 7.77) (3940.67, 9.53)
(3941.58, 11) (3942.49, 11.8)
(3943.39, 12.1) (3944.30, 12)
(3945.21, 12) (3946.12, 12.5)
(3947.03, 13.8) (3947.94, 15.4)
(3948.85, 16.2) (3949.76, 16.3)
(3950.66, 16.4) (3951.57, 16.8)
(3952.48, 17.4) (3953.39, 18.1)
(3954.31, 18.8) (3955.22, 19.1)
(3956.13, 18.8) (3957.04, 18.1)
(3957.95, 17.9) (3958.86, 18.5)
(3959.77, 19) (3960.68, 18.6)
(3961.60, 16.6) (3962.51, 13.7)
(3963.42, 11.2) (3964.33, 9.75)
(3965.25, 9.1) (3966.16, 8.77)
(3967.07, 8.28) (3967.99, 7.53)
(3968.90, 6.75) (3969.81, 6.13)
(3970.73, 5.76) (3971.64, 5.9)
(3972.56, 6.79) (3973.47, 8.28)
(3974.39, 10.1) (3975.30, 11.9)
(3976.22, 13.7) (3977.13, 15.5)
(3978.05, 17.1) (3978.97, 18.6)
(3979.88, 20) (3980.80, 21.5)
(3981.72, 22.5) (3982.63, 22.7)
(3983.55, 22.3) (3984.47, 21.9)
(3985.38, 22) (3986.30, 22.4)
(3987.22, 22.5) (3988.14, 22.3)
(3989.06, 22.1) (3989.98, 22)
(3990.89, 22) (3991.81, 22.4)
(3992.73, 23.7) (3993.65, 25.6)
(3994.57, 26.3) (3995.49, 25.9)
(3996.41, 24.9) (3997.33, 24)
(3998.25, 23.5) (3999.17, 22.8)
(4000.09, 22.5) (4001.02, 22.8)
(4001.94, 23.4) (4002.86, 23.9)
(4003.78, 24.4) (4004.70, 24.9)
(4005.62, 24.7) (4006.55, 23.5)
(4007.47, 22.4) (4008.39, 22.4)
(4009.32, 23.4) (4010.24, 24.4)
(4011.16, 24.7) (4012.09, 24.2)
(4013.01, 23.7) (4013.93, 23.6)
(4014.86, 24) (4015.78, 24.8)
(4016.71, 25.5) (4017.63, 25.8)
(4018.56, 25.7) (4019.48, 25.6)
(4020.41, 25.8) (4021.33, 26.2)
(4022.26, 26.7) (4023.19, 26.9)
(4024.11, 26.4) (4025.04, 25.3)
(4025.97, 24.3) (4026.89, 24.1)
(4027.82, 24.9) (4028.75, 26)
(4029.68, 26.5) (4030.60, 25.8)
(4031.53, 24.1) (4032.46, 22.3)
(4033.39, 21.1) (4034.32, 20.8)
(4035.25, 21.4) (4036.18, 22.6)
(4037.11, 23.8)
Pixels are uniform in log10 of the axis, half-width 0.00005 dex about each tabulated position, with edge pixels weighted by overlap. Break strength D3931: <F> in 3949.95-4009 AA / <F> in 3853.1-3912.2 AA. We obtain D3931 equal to 1.1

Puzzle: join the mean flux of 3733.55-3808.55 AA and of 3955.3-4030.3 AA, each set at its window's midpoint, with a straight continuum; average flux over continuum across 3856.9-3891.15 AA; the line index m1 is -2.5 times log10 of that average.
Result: 0.20 mag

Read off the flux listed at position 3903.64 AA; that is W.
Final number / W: 16.6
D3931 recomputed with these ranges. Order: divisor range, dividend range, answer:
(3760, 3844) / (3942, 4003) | 1.05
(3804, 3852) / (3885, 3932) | 1.14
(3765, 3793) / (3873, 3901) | 0.84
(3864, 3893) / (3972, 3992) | 1.16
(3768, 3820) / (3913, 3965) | 0.72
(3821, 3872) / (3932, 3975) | 0.86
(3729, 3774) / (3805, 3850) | 0.98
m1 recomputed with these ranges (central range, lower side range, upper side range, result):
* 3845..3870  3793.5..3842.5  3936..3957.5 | -0.13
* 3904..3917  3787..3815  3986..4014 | 0.23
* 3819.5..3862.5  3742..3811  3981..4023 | 0.47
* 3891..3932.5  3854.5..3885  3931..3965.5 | -0.19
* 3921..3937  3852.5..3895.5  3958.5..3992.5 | 0.49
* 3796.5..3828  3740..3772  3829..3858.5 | -0.22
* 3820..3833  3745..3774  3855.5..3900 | 0.34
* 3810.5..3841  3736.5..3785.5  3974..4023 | 0.35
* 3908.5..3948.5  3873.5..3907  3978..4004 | 0.41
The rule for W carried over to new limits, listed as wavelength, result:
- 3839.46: 8.32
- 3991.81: 22.4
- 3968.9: 6.75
